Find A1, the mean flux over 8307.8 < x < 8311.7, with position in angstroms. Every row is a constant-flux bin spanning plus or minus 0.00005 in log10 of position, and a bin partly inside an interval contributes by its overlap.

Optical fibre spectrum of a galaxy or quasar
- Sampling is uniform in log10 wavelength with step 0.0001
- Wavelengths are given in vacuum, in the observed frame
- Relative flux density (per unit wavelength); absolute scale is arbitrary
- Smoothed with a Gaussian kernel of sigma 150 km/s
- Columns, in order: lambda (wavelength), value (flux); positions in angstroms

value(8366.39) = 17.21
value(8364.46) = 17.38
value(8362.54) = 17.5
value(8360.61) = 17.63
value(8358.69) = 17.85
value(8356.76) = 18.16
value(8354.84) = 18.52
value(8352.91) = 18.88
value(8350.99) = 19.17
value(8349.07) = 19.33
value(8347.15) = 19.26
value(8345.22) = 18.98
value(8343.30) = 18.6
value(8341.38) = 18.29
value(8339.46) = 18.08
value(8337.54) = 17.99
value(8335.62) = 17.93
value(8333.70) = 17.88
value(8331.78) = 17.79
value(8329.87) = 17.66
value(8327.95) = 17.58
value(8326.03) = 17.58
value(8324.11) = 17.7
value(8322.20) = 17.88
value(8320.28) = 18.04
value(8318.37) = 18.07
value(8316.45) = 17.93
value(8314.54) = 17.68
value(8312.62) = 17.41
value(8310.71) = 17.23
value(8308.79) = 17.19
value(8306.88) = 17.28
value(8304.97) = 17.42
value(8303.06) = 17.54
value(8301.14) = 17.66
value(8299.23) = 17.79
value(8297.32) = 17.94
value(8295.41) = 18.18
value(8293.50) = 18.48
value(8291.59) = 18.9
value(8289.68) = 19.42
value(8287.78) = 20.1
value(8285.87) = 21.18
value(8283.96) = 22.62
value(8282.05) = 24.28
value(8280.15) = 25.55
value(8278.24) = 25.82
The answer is 17.2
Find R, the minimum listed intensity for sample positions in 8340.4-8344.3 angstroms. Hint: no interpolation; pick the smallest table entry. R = 18.29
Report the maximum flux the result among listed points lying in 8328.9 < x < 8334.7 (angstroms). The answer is 17.88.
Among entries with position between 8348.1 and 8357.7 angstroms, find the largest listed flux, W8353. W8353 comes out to 19.33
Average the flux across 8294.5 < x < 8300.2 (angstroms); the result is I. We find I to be 18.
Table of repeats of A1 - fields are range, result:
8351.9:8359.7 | 18.4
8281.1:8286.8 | 22.7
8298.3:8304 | 17.6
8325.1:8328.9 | 17.6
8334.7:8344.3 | 18.2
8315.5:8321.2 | 18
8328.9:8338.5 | 17.9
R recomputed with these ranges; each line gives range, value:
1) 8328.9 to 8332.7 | 17.66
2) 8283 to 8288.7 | 20.1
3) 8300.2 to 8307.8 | 17.28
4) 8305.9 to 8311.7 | 17.19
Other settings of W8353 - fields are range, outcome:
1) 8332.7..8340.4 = 18.08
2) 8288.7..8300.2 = 19.42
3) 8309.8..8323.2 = 18.07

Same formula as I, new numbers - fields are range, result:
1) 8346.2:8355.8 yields 19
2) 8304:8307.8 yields 17.4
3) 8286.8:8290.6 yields 19.8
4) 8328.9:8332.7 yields 17.8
